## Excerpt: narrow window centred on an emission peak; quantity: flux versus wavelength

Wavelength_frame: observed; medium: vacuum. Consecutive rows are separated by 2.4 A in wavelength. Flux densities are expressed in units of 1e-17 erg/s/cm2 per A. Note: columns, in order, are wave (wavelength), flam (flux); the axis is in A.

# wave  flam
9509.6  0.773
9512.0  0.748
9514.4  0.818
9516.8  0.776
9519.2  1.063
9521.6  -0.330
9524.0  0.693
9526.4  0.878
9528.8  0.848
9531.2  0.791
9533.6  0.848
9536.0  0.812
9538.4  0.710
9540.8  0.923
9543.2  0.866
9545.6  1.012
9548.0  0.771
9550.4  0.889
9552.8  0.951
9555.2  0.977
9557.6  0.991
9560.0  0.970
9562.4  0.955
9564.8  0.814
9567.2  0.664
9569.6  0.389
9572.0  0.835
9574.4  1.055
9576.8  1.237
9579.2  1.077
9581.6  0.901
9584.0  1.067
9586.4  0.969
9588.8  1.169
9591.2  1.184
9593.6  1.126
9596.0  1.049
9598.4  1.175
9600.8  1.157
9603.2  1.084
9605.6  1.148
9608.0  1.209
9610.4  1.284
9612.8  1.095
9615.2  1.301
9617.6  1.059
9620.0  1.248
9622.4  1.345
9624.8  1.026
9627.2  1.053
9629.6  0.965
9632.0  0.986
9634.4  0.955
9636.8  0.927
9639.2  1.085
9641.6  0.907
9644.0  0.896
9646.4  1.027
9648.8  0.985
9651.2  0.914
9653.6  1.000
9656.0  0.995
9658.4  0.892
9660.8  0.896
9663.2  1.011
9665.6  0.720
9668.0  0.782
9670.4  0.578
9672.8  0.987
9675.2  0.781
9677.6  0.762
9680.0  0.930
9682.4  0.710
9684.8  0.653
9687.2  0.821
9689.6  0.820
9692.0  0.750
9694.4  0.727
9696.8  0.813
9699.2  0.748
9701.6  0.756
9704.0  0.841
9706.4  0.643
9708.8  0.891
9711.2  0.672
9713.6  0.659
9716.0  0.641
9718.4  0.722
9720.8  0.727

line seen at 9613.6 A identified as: Mg II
